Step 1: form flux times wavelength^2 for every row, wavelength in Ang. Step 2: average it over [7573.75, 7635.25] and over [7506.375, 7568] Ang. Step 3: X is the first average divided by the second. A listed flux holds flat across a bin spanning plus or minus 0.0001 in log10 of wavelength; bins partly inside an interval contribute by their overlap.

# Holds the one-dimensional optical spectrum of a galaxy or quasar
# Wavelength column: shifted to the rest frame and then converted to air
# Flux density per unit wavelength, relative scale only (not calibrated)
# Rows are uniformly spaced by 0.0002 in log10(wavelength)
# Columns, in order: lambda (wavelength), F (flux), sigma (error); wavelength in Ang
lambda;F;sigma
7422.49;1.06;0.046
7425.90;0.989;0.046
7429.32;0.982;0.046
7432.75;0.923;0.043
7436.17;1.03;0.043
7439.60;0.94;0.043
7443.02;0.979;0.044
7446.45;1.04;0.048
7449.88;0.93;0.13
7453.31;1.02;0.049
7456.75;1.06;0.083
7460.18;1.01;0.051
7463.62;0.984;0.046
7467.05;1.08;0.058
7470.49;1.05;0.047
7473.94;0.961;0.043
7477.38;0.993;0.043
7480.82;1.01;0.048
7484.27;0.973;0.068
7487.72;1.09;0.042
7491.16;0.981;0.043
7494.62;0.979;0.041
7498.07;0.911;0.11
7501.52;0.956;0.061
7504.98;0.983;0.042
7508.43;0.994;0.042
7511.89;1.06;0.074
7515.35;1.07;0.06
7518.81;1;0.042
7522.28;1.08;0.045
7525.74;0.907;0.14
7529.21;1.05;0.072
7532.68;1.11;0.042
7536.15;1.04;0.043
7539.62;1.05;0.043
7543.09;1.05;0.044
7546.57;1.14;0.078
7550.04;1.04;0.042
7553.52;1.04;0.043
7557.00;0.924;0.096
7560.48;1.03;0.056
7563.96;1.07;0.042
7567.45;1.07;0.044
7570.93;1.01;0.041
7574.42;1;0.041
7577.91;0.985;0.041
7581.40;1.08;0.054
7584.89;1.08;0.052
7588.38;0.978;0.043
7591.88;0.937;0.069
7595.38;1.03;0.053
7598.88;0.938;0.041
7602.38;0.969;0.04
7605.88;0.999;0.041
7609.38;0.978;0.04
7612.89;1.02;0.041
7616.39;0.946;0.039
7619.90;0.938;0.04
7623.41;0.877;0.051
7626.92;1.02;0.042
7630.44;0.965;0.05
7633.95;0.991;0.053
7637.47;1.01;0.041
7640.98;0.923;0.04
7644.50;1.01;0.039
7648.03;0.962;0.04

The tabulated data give 1.0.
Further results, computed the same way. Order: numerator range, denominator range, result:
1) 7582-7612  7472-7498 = 1.03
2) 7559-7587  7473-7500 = 1.08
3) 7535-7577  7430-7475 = 1.07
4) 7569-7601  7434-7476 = 1.03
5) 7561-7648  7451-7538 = 1.01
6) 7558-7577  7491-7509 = 1.09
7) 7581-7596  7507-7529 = 1.01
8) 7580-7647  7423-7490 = 1.02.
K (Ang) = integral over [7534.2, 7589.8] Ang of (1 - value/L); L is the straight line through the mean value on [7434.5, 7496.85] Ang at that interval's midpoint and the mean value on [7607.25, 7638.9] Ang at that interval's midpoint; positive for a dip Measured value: -3.0 Ang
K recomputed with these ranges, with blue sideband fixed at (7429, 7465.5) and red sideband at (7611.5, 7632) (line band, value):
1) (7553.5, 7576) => -1.1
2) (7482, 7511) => -0.1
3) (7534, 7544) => -0.8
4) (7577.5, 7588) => -0.9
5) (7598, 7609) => -0.1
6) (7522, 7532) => -0.4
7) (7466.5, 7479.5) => -0.4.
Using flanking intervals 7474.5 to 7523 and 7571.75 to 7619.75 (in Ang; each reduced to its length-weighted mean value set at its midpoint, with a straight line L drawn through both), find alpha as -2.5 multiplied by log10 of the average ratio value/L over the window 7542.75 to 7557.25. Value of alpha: -0.05 mag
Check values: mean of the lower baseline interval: 1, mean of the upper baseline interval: 0.994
